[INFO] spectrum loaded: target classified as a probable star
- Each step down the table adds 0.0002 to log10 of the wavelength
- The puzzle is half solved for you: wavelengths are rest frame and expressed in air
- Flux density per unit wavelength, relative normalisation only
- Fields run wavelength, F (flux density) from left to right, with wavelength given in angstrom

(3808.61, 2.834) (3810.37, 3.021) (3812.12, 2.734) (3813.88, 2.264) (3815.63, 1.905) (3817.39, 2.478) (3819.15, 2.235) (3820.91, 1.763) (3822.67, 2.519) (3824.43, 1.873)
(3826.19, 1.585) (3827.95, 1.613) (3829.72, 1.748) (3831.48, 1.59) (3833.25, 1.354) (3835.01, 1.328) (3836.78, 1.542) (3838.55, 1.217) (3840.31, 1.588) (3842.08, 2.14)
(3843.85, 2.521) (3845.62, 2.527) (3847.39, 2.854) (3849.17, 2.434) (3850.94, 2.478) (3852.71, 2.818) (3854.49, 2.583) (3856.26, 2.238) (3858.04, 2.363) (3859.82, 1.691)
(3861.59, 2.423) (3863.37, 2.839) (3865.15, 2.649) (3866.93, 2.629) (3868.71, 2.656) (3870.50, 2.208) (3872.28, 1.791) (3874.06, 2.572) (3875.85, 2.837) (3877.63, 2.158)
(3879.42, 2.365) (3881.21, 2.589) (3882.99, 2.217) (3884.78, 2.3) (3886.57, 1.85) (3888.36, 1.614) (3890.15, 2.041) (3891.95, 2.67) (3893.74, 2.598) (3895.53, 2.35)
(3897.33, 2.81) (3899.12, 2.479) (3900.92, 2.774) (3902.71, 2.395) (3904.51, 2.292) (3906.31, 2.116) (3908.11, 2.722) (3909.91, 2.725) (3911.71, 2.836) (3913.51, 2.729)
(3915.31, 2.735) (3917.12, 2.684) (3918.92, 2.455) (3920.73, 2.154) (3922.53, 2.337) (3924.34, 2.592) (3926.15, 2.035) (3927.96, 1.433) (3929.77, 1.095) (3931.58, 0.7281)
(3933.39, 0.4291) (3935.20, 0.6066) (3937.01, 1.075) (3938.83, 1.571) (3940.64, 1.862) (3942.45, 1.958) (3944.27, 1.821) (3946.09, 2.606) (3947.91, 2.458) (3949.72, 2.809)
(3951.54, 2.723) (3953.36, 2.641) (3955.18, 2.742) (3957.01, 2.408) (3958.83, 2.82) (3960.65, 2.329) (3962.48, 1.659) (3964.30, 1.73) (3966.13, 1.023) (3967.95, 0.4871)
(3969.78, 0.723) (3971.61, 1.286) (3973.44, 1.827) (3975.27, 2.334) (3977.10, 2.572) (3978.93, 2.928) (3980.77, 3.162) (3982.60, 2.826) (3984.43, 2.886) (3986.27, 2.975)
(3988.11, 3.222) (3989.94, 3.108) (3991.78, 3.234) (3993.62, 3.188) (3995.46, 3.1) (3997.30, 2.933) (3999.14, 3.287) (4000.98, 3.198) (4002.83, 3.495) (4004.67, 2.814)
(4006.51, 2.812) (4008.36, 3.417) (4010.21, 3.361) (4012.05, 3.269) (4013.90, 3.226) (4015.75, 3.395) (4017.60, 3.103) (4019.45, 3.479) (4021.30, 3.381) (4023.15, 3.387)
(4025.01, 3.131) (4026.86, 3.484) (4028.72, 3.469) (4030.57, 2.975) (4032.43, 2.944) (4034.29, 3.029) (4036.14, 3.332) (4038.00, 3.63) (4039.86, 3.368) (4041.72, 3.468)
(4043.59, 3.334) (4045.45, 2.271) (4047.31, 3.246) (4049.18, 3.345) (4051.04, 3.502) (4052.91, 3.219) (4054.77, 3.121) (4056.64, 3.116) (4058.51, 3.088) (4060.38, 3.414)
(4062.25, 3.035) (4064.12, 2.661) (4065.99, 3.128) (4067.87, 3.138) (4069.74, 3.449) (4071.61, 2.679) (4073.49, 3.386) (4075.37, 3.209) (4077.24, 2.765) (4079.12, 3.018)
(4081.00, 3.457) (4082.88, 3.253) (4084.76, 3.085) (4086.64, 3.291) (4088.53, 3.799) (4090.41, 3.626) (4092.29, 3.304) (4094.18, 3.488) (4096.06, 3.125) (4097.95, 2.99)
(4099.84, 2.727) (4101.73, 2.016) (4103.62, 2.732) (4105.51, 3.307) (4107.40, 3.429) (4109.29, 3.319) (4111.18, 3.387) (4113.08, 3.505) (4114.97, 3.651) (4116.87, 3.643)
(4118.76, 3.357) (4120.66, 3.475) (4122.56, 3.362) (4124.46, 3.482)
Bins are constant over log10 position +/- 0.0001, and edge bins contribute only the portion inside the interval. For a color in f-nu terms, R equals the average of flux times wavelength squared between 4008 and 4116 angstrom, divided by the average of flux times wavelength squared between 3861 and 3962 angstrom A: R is 1.54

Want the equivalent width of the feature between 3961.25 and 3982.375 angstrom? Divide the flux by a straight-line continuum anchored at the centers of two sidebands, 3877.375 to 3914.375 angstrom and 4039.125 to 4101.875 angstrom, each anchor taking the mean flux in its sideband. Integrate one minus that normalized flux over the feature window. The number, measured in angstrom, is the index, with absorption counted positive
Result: 7.0 angstrom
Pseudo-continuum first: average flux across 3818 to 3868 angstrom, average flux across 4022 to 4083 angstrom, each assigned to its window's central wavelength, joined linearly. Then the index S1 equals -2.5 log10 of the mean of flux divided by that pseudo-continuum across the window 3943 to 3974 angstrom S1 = 0.32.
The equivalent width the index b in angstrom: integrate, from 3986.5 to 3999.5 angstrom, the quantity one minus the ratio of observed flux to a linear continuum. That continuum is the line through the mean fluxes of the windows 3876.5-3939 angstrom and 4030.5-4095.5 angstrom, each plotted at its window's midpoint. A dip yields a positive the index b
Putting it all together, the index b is -2.0 angstrom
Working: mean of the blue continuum 2.14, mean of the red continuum 3.21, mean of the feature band 3.14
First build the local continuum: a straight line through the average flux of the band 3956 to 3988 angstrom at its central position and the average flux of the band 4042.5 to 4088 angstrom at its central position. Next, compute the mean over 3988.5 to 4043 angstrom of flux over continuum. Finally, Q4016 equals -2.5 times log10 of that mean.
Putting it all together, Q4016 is -0.238 mag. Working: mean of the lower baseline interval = 2.15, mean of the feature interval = 3.24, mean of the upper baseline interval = 3.14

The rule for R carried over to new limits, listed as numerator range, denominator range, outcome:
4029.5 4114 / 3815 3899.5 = 1.60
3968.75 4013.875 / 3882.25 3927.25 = 1.23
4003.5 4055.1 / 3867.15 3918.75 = 1.42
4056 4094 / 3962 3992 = 1.51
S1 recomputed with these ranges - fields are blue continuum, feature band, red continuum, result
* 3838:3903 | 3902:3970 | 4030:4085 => 0.28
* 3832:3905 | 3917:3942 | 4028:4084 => 0.50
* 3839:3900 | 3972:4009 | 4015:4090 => 0.00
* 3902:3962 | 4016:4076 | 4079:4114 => -0.12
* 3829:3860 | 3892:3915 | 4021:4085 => -0.09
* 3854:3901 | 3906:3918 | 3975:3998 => -0.05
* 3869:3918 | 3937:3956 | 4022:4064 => 0.20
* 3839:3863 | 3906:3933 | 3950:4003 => 0.11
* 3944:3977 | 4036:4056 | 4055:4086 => -0.13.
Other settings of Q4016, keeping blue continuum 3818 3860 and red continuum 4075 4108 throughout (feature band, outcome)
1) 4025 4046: -0.117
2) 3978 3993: -0.140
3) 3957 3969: 0.436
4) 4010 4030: -0.177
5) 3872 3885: -0.083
